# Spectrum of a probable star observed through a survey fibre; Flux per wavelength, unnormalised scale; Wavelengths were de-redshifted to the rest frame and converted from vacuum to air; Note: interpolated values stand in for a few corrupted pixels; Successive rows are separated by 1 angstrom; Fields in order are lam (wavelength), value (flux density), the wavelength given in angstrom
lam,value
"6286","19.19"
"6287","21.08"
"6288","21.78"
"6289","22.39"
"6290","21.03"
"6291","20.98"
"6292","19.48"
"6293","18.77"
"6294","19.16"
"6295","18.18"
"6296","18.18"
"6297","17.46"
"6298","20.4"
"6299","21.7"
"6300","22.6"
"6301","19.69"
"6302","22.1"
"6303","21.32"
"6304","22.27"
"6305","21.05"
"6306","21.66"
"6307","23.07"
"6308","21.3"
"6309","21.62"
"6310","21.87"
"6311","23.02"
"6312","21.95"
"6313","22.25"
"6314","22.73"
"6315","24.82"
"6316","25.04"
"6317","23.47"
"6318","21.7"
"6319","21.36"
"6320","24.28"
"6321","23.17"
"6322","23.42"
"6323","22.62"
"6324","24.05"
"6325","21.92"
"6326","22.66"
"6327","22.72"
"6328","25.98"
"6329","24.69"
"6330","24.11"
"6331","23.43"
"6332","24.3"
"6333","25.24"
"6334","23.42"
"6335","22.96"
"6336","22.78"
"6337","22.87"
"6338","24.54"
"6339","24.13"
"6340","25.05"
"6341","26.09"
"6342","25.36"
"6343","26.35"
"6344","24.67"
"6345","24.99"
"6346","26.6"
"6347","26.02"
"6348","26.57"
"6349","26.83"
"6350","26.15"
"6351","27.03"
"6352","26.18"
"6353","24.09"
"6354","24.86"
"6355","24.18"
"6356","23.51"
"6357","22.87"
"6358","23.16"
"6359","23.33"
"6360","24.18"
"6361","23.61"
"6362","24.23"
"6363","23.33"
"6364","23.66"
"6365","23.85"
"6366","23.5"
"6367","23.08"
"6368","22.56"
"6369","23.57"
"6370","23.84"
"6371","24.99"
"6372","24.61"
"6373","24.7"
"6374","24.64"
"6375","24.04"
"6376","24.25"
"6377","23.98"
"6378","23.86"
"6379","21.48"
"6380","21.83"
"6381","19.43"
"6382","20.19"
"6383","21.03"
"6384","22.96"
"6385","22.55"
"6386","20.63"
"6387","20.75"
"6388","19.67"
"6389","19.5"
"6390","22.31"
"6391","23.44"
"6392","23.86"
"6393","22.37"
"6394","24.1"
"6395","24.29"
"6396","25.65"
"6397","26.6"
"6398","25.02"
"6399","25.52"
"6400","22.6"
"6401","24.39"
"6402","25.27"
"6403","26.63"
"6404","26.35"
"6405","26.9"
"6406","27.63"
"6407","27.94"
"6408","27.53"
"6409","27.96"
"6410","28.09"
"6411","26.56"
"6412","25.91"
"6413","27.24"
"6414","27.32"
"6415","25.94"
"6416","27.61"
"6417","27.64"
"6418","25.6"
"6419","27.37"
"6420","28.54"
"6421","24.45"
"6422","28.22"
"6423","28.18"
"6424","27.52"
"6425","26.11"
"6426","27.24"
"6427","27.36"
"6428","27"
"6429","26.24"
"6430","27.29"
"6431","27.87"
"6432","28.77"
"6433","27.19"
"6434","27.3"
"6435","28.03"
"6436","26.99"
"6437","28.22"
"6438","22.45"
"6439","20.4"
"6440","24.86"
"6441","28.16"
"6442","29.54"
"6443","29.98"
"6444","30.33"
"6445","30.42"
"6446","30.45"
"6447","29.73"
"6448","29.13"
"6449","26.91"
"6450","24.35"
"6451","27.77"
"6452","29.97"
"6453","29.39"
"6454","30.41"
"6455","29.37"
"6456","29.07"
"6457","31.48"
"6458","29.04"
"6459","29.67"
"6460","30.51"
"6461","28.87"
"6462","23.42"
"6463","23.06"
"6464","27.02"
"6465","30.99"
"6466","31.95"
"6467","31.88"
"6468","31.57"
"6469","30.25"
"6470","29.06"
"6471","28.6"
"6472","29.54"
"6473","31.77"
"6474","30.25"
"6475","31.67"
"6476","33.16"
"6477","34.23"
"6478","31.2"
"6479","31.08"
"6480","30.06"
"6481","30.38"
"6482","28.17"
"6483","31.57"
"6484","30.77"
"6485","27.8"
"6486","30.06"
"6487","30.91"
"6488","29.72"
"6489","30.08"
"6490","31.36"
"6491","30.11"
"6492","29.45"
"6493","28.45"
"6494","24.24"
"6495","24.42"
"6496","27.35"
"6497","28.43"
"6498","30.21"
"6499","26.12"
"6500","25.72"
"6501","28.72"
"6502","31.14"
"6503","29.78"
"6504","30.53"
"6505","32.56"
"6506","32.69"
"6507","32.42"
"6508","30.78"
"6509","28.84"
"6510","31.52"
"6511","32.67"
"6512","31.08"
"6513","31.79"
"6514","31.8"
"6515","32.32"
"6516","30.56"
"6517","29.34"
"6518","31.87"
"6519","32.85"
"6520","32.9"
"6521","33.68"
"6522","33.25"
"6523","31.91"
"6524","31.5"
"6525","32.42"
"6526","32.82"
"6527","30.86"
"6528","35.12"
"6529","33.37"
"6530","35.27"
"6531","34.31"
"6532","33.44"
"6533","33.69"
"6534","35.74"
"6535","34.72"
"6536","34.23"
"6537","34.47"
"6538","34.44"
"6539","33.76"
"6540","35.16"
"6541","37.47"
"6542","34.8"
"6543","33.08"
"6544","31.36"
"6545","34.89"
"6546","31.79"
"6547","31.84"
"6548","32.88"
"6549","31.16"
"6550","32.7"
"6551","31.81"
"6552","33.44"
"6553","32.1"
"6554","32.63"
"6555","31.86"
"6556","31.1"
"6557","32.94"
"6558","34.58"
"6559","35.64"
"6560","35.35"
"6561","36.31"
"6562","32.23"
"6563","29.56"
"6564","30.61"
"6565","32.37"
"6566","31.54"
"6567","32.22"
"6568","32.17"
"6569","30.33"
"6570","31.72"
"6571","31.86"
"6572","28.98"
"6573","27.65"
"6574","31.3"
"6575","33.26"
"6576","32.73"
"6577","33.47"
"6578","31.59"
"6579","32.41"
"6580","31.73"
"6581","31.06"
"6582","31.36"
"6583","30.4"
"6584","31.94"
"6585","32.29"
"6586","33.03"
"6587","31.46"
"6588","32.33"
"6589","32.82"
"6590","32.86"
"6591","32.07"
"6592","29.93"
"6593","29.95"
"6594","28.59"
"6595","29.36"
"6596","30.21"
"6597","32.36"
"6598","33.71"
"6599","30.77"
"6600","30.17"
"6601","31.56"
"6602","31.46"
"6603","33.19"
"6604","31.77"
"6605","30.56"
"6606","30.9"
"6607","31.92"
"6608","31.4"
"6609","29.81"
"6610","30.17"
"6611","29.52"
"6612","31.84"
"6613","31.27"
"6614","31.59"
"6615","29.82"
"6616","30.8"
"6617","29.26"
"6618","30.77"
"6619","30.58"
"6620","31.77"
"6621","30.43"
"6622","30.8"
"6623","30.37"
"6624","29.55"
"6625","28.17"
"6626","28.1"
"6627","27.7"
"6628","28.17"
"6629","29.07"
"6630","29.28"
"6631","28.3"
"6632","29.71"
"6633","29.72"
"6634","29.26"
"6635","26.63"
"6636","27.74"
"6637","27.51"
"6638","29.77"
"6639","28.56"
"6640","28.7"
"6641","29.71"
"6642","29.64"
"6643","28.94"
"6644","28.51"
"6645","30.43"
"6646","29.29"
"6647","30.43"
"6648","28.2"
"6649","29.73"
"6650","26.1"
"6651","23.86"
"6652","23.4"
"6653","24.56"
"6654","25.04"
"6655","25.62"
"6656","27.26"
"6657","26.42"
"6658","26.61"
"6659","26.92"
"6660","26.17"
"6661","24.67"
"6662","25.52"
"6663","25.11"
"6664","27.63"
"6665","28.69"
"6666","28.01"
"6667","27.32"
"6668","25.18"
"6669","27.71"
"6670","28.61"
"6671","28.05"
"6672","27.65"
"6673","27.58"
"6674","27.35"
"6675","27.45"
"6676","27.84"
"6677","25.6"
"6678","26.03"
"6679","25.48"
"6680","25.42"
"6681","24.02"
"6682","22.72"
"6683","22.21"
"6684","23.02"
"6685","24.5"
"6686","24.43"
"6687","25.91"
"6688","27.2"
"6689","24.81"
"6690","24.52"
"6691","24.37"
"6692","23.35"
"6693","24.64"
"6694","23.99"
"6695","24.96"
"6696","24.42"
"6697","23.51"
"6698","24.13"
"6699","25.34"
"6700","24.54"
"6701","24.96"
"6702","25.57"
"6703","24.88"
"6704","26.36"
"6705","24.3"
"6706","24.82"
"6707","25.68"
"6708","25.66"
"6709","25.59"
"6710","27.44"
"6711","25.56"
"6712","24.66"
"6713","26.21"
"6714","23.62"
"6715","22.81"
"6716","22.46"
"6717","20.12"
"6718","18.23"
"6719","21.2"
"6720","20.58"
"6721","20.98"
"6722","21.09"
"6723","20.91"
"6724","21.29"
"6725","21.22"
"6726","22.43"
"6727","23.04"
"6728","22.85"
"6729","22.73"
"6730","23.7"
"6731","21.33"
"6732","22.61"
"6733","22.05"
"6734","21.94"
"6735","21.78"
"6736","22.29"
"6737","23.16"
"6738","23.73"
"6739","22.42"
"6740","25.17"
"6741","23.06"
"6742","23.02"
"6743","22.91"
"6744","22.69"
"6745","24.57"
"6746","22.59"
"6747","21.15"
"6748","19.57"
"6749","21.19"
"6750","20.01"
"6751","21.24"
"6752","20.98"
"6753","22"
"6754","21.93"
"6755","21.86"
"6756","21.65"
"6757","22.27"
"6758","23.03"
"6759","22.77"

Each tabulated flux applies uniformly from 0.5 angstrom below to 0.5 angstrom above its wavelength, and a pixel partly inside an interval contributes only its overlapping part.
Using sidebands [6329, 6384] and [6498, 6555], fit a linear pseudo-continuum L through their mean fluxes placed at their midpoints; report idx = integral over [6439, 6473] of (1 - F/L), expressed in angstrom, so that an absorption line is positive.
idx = 0.0 angstrom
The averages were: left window 24.1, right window 32.4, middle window 28.9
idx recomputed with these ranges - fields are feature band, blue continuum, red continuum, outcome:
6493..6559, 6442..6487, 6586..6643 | -4.5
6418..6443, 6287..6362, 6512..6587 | 0.6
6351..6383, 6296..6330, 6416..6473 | 1.5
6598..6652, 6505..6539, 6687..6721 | -3.4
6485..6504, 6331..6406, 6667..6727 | -3.5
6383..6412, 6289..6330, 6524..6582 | 1.6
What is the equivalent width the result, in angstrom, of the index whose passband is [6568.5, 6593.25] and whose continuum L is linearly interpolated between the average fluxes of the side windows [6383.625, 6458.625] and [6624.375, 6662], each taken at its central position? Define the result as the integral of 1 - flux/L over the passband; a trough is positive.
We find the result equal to -3.7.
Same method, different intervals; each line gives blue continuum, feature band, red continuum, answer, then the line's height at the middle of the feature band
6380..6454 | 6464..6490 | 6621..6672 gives -4.0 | 26.5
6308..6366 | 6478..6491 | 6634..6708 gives -2.7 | 25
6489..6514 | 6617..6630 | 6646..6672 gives -1.0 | 27.4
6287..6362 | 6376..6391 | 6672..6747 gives 1.0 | 23.2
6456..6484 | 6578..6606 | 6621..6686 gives -3.2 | 28.2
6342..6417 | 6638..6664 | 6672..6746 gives -3.5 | 24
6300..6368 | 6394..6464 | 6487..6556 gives 1.4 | 27.8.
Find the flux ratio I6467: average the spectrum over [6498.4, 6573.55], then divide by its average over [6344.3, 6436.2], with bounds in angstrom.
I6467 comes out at 1.3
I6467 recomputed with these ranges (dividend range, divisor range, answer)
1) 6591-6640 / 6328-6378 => 1.23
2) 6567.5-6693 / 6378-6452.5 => 1.12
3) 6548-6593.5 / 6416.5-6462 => 1.15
